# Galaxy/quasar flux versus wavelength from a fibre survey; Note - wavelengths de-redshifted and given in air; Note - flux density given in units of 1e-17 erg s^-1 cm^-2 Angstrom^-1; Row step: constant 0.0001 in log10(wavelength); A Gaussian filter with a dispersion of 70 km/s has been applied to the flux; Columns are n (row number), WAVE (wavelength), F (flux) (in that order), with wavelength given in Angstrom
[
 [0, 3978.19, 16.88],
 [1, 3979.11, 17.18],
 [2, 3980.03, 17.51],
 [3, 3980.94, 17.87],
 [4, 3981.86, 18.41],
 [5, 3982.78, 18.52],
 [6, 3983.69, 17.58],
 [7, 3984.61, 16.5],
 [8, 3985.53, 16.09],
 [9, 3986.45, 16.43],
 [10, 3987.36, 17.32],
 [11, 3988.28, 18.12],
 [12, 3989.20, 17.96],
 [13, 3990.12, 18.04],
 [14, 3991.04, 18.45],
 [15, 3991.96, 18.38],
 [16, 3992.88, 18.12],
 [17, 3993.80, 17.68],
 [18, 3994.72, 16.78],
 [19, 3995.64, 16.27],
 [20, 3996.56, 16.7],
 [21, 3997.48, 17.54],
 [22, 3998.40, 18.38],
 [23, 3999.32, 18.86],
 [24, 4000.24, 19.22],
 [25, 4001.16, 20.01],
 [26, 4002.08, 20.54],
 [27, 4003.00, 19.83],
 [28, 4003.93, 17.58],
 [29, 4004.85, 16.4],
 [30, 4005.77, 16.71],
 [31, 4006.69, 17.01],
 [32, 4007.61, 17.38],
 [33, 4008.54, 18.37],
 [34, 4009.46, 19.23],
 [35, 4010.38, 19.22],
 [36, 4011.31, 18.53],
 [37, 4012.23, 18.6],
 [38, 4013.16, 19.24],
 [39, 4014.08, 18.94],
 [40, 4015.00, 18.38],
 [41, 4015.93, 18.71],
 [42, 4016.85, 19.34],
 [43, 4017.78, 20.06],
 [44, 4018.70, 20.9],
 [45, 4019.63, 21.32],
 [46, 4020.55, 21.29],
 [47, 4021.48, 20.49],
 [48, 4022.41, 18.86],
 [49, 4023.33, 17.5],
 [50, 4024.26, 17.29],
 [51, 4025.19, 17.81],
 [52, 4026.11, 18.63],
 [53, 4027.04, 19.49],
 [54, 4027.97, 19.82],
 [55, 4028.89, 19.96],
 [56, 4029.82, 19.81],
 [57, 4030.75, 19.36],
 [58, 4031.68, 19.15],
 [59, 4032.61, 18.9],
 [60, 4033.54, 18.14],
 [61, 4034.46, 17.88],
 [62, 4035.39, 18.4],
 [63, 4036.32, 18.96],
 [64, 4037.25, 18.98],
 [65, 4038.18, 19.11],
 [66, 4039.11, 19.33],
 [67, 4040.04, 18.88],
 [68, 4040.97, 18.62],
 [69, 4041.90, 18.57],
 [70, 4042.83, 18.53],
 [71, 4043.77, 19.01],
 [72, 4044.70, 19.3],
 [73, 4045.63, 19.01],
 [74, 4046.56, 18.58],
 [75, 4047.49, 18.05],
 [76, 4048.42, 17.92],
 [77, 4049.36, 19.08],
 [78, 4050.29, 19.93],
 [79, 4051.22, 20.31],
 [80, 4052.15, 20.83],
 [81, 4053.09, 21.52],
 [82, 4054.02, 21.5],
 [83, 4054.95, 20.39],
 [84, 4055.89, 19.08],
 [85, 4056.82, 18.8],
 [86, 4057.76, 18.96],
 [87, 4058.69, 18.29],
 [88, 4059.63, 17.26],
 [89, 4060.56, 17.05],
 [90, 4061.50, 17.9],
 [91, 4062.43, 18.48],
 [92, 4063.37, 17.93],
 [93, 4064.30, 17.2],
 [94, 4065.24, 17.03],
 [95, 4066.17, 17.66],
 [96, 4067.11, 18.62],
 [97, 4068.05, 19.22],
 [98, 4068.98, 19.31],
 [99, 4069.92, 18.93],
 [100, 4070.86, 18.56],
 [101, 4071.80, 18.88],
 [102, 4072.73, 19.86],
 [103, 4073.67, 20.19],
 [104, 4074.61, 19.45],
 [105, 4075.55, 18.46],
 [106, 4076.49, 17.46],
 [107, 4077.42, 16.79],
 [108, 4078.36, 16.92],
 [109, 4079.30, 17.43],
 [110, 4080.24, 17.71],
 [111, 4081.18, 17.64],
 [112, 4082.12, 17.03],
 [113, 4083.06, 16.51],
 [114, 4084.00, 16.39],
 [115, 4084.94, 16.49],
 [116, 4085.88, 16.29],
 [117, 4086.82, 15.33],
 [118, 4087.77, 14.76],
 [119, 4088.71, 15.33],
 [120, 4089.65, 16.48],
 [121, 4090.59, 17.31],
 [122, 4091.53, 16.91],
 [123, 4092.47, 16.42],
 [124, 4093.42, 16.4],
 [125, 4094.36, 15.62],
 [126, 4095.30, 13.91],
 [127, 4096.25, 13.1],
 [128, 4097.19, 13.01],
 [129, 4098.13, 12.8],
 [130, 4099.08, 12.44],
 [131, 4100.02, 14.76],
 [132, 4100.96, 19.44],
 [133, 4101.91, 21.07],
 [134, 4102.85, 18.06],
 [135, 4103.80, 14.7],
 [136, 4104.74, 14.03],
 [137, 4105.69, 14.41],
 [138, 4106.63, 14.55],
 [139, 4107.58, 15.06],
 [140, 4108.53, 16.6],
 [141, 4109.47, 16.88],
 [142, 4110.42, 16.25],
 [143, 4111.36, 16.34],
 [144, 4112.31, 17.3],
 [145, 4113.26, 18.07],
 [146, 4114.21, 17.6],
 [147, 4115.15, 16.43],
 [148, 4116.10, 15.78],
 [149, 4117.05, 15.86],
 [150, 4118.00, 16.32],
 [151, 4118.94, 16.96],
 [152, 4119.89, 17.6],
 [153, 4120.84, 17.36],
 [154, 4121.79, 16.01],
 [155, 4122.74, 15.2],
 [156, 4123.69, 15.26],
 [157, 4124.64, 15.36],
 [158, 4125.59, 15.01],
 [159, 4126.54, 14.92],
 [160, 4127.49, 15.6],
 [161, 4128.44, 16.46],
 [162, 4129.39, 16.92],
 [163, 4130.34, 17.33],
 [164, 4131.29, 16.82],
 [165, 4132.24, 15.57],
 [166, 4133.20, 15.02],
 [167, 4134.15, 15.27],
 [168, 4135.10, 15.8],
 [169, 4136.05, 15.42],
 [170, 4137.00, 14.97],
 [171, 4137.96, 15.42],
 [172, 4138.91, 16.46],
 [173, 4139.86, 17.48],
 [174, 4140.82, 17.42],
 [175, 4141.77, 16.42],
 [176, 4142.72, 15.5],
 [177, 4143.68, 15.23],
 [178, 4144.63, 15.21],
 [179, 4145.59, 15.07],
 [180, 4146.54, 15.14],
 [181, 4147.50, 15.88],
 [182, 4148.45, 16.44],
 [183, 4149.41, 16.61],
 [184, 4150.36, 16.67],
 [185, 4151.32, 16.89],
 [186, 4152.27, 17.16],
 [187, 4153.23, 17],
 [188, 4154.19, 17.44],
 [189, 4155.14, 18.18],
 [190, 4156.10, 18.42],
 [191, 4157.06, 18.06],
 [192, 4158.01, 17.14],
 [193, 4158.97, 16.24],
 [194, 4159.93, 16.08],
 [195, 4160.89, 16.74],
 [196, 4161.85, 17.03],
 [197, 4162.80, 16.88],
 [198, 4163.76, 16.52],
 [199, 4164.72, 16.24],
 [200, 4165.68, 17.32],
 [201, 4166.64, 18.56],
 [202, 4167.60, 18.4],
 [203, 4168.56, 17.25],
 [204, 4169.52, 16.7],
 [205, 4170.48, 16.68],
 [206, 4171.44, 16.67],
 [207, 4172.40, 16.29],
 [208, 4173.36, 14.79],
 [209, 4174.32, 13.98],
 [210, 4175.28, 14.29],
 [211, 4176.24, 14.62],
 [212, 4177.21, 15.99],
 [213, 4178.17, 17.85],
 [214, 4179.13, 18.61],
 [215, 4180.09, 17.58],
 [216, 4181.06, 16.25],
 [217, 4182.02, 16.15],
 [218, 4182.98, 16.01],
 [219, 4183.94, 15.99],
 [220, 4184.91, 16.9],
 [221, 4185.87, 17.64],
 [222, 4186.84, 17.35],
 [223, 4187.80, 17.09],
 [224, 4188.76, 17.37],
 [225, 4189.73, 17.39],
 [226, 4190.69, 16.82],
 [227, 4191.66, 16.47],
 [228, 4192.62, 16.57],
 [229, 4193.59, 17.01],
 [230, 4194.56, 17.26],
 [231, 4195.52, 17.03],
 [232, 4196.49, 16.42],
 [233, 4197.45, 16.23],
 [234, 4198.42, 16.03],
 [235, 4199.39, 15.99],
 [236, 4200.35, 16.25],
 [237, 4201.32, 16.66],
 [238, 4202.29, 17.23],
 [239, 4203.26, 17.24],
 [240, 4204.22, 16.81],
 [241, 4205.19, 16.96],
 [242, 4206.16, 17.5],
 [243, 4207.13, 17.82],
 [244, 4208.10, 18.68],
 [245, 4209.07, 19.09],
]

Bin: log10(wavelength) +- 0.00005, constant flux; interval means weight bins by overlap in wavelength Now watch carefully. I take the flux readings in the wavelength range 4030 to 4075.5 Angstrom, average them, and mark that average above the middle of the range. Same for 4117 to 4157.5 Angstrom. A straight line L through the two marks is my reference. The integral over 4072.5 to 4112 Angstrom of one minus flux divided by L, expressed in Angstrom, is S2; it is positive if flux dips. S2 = 3.0 Angstrom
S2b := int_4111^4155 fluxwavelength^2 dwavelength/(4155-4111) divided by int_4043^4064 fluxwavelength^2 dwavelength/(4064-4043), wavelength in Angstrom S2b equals 0.89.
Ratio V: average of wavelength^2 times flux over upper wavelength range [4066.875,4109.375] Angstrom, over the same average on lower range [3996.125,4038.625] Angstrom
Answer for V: 0.92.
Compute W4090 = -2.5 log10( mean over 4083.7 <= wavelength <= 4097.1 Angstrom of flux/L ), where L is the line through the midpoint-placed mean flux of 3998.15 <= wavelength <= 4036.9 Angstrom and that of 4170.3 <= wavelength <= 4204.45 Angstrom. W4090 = 0.14 mag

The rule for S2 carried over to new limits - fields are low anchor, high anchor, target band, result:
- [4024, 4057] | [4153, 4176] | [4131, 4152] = 1.54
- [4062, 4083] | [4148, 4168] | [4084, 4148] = 6.28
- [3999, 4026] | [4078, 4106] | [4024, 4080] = -4.38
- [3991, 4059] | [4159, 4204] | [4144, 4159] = 0.32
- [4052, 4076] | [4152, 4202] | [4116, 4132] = 1.43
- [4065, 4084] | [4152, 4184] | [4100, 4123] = 1.37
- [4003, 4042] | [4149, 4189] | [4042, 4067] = -0.57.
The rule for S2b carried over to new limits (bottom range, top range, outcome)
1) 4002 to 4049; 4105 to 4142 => 0.90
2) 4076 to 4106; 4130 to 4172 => 1.06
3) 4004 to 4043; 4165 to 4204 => 0.96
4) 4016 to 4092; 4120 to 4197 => 0.94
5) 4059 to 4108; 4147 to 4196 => 1.04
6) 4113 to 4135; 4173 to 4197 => 1.05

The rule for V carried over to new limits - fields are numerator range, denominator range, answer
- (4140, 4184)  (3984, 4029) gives 0.97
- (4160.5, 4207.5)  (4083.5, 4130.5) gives 1.09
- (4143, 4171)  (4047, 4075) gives 0.93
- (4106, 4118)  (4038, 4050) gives 0.90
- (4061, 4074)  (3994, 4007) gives 1.06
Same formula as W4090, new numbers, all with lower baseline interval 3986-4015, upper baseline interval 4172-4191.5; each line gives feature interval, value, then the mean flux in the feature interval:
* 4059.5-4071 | -0.03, 18.1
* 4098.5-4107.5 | 0.09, 15.9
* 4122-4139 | 0.08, 15.7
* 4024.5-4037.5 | -0.06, 18.9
